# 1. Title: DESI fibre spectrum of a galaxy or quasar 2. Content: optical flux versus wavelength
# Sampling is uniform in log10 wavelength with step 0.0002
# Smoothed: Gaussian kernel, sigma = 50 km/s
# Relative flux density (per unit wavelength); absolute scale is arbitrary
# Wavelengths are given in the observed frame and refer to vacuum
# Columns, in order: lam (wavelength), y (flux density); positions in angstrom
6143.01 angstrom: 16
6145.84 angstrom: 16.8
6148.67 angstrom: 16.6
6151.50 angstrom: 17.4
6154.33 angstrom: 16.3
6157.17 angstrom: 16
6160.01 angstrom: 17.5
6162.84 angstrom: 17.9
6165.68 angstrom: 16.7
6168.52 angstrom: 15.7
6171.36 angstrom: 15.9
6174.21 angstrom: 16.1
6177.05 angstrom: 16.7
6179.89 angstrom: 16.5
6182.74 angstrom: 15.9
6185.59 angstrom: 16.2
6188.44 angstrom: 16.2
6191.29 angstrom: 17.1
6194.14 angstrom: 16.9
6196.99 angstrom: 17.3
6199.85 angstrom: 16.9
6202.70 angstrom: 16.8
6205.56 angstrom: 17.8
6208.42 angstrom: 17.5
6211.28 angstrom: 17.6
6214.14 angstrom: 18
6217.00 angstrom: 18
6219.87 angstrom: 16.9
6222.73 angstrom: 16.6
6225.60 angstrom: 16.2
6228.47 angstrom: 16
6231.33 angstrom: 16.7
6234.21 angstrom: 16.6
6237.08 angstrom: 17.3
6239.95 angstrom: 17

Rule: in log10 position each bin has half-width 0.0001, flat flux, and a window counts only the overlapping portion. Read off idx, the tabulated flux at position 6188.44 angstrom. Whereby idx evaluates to 16.2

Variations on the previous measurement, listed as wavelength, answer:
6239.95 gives 17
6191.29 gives 17.1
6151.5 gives 17.4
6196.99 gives 17.3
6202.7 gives 16.8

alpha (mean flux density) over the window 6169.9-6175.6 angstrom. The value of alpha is 16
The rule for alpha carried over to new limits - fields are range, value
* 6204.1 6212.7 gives 17.6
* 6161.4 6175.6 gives 16.5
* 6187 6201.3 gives 16.9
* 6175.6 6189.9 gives 16.3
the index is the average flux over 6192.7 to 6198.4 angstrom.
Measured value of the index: 17.1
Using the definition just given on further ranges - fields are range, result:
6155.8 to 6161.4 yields 16.7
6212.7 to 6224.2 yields 17.4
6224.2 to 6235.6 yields 16.4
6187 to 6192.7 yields 16.6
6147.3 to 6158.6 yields 16.6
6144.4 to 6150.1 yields 16.7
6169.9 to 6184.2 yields 16.2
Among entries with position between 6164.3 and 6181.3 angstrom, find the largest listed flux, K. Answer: 16.7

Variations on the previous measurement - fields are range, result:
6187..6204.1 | 17.3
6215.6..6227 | 18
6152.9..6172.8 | 17.9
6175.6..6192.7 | 17.1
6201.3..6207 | 17.8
